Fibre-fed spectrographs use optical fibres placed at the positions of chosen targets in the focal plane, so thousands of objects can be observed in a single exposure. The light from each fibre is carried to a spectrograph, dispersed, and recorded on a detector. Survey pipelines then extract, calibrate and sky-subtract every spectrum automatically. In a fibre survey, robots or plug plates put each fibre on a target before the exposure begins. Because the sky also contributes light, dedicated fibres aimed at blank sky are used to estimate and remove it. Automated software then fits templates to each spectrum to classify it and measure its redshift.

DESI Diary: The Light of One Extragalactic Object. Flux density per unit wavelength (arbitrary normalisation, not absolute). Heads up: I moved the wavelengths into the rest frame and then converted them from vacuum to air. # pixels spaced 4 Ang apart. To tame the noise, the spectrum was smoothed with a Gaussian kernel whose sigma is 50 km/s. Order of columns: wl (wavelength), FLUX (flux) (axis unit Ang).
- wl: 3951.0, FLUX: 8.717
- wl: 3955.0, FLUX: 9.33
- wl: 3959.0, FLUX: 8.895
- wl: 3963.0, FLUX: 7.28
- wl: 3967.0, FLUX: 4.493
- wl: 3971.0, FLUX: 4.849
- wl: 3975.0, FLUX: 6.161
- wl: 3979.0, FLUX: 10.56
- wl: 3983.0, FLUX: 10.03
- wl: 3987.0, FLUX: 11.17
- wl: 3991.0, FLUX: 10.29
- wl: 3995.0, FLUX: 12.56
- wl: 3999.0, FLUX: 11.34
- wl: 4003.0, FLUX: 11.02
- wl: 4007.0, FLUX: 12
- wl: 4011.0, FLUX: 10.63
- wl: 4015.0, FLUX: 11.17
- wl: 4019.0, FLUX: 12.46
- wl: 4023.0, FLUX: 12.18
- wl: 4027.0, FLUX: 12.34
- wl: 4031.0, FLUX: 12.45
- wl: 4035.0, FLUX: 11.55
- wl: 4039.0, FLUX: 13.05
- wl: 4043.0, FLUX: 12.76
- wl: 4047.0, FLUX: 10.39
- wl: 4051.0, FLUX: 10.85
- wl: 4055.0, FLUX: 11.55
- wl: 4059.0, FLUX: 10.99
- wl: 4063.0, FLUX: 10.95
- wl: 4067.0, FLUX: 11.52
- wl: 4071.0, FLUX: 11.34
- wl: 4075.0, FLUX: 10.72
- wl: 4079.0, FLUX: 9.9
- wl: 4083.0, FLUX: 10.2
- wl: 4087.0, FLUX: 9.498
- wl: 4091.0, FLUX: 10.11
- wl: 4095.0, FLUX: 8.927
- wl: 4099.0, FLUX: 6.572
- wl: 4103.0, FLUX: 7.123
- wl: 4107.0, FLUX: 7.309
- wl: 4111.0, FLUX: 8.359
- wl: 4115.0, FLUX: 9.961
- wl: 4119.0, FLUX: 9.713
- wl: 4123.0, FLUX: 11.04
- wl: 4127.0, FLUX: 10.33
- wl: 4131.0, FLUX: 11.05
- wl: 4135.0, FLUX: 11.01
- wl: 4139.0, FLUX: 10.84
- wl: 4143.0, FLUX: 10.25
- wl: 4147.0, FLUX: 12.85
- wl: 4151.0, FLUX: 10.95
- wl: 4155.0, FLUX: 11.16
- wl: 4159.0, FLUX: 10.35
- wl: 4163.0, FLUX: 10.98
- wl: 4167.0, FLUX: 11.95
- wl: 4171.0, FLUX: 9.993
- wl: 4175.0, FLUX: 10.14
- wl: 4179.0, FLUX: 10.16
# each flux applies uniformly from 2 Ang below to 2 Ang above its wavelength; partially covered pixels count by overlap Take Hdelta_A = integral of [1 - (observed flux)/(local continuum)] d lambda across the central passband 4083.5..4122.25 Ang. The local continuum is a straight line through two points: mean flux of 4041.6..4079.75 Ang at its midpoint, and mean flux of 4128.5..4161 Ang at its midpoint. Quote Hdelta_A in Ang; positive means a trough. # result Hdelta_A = 8.1 Ang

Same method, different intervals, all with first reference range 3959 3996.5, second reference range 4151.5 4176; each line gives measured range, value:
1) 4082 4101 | 1.76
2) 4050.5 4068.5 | -3.10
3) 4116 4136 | -0.44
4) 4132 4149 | -1.14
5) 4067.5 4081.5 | -1.45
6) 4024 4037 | -4.14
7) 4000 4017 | -4.35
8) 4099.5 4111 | 3.15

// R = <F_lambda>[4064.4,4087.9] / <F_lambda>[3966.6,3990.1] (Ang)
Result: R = 1.3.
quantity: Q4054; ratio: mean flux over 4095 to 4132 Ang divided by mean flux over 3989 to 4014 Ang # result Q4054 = 0.80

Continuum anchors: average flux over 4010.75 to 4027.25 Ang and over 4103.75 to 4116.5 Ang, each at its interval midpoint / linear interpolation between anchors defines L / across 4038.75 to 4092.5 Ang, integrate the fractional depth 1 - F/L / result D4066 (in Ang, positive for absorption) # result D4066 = -4.7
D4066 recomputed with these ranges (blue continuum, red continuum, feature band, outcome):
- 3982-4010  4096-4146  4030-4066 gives -3.7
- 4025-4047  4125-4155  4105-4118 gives 3.1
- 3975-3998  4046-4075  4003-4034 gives -3.0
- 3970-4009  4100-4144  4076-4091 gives -0.3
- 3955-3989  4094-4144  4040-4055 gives -4.7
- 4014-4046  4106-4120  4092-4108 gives 3.0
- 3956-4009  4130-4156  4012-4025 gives -2.9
